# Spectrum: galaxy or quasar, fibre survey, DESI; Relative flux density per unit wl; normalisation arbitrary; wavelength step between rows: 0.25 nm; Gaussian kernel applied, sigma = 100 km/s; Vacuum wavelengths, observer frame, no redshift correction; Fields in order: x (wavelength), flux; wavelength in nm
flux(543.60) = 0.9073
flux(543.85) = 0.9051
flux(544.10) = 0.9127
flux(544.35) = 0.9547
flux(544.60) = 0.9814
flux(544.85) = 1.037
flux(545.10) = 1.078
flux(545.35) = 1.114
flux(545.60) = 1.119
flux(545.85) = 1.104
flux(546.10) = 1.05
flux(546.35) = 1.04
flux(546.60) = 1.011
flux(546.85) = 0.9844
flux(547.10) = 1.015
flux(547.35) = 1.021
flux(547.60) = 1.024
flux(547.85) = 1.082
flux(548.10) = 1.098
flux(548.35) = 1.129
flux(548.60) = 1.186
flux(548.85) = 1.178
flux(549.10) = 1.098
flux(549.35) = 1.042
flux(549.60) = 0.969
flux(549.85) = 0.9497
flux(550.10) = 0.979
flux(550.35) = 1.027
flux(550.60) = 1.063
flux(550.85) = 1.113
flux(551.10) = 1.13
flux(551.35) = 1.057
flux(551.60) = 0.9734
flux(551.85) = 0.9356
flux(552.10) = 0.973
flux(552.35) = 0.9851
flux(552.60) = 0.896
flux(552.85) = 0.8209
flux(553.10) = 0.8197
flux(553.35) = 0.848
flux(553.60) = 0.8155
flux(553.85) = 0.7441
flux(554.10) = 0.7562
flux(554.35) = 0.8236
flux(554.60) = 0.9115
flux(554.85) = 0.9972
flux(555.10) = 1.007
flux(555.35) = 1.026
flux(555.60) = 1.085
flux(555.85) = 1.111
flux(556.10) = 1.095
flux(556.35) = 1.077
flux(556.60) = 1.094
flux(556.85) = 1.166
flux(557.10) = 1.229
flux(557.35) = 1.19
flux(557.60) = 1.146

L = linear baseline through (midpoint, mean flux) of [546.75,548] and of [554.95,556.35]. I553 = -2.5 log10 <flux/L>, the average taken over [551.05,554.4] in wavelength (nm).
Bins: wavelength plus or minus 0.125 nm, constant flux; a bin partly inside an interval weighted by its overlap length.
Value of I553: 0.175 mag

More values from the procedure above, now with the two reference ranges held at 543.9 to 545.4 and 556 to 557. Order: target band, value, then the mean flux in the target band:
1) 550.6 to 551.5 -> -0.03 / 1.09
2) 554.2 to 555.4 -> 0.16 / 0.944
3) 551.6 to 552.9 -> 0.15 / 0.933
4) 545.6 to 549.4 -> -0.05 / 1.07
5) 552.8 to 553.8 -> 0.30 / 0.82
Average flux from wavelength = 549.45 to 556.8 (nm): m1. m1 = 0.971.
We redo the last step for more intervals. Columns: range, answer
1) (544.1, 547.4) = 1.03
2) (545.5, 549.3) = 1.08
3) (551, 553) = 0.967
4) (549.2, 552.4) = 1.02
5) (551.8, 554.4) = 0.855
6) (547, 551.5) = 1.06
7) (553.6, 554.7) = 0.807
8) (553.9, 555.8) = 0.943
